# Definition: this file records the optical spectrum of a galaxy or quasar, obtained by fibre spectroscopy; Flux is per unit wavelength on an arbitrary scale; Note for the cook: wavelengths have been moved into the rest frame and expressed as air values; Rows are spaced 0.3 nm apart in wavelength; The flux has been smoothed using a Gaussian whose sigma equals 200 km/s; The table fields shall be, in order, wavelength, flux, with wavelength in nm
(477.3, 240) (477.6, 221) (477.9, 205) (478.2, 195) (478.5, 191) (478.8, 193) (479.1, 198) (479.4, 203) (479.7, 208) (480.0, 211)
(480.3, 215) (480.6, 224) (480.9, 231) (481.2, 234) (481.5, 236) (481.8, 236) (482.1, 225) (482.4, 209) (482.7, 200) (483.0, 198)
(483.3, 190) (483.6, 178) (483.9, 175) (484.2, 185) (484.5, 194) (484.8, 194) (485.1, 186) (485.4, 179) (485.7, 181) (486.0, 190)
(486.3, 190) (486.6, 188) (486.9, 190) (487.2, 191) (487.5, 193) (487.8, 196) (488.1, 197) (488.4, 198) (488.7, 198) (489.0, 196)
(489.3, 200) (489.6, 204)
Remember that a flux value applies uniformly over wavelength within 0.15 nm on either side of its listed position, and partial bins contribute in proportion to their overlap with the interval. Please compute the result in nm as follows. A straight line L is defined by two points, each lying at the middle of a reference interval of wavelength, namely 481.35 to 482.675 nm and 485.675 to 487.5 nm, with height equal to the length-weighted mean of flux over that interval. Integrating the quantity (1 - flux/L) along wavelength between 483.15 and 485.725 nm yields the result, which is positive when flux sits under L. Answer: 0.26 nm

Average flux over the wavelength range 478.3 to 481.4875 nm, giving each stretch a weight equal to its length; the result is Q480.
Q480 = 212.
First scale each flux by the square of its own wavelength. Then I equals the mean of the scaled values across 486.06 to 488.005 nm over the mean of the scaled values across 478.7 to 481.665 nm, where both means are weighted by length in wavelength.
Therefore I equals 0.91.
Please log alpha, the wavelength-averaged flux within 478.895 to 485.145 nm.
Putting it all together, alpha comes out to 206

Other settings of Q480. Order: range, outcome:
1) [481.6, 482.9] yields 217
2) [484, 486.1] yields 187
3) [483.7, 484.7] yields 185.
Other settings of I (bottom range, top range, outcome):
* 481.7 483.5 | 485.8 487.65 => 0.93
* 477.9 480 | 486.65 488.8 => 1.01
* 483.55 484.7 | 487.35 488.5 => 1.08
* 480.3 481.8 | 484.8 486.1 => 0.82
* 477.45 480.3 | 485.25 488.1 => 0.96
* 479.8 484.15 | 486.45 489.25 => 0.94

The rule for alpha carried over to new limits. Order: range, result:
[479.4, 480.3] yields 209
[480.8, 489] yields 198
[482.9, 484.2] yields 185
